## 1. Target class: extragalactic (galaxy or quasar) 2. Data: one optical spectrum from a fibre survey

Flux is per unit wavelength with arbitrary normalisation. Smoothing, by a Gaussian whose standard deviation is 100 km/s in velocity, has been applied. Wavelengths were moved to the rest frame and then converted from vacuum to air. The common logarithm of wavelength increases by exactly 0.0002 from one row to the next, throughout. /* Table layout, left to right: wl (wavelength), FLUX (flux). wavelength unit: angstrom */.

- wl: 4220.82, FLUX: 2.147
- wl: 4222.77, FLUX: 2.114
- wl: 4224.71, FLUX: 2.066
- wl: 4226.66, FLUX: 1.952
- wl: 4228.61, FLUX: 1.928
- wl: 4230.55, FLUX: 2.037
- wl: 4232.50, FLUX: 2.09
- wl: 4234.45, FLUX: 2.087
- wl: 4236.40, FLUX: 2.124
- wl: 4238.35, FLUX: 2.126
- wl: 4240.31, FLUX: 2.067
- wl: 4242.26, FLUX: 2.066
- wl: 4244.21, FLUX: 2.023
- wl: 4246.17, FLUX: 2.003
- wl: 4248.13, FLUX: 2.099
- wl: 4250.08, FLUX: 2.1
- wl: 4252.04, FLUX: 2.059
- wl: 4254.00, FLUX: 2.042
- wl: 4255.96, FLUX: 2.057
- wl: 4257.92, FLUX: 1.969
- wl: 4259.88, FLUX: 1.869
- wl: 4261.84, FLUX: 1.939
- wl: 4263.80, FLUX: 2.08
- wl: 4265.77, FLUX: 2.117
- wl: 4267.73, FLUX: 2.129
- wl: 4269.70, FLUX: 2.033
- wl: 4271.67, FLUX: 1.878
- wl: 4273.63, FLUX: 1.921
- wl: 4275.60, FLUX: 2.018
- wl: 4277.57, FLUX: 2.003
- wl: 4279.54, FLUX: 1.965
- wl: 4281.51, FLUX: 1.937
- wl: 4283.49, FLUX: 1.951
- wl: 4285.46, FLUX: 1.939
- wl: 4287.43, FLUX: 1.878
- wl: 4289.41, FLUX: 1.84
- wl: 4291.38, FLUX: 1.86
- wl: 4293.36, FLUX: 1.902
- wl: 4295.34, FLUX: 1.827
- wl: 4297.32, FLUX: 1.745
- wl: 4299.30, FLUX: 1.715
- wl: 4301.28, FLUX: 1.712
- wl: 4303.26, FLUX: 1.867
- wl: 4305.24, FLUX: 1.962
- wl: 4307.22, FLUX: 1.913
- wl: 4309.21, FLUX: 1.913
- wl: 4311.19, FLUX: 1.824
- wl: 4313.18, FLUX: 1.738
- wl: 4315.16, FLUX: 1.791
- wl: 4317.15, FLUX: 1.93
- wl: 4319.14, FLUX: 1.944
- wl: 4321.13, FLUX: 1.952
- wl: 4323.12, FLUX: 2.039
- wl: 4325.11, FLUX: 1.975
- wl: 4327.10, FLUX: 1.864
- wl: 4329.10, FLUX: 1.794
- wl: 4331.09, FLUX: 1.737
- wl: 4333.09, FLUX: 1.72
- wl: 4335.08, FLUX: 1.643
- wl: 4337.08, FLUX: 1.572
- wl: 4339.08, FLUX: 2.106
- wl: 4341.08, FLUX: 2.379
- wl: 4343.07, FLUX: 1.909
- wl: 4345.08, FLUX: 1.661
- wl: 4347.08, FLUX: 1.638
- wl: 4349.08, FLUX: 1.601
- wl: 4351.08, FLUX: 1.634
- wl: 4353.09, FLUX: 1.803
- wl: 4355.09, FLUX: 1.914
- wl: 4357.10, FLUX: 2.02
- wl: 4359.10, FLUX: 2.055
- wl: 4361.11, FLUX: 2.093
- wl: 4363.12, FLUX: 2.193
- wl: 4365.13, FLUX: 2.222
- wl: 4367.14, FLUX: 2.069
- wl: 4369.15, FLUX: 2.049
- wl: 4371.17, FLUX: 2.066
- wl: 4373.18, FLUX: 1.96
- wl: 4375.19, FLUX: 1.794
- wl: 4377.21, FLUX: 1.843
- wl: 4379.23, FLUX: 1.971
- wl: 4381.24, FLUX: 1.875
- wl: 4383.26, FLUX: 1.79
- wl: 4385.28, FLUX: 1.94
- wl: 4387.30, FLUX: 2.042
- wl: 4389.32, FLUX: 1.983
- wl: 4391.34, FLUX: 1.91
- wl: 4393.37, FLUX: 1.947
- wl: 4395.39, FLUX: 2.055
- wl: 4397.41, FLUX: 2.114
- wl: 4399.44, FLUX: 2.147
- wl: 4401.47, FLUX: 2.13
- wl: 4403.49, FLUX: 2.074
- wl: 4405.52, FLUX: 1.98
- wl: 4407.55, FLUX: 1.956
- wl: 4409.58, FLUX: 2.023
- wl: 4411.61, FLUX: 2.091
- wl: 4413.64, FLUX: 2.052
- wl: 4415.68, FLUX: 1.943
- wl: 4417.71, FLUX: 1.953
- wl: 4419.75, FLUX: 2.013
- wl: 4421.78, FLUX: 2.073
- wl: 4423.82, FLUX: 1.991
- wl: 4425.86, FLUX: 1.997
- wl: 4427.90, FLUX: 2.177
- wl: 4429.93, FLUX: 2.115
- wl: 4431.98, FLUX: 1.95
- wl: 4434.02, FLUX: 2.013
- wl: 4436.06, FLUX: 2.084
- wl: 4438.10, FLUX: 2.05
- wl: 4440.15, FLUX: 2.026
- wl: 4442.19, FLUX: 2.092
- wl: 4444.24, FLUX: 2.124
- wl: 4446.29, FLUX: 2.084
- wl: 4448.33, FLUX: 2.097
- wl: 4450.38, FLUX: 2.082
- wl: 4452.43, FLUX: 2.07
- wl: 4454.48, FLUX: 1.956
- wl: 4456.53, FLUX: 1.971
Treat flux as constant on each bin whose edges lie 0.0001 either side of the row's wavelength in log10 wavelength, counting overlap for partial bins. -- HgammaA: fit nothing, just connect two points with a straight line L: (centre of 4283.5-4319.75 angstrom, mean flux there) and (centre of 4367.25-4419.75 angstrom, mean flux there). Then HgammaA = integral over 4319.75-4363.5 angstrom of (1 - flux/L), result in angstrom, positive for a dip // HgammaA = 0.88 angstrom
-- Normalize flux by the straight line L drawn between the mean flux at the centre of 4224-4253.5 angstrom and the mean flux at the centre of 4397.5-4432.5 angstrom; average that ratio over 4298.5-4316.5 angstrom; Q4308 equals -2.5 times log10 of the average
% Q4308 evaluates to 0.12 mag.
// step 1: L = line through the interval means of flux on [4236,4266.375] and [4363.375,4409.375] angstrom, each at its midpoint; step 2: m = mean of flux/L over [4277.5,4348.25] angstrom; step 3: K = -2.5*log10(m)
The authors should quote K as 0.090 mag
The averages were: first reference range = 2.04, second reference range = 2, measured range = 1.86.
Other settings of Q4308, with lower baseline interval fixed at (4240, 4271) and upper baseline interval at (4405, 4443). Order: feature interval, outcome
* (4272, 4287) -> 0.04 mag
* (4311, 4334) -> 0.10 mag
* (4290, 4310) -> 0.11 mag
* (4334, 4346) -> 0.09 mag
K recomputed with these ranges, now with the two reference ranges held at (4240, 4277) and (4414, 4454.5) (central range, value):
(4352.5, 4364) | 0.01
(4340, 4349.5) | 0.10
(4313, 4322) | 0.08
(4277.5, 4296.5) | 0.07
